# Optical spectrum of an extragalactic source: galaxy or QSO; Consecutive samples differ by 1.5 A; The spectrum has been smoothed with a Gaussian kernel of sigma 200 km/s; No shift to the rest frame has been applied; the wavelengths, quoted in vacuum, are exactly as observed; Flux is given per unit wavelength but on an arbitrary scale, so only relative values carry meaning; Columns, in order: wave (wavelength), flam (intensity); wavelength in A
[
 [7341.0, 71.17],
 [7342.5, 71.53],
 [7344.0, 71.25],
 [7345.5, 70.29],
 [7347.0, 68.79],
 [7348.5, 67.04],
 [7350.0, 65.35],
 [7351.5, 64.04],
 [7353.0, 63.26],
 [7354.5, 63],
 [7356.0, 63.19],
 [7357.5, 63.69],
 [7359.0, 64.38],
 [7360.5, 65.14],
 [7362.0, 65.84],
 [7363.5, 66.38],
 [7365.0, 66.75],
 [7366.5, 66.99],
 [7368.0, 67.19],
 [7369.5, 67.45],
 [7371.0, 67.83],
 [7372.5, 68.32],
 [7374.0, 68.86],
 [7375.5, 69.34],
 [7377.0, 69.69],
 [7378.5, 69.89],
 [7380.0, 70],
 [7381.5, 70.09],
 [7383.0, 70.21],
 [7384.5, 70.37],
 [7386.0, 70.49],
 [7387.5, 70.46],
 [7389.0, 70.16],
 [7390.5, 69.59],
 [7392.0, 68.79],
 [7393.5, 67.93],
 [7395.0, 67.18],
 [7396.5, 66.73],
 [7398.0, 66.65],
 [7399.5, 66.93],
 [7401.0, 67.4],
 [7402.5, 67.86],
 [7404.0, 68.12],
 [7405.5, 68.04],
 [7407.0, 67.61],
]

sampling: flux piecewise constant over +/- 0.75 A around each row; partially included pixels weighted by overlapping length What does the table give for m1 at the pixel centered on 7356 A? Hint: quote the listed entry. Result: 63.19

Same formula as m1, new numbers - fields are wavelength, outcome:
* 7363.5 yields 66.38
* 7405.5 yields 68.04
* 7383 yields 70.21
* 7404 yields 68.12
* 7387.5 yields 70.46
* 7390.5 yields 69.59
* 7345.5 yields 70.29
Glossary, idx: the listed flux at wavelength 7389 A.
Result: 70.16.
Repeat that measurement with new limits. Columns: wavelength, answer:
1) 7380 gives 70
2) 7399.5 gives 66.93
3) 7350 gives 65.35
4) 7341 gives 71.17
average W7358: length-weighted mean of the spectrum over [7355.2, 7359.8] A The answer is 63.8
